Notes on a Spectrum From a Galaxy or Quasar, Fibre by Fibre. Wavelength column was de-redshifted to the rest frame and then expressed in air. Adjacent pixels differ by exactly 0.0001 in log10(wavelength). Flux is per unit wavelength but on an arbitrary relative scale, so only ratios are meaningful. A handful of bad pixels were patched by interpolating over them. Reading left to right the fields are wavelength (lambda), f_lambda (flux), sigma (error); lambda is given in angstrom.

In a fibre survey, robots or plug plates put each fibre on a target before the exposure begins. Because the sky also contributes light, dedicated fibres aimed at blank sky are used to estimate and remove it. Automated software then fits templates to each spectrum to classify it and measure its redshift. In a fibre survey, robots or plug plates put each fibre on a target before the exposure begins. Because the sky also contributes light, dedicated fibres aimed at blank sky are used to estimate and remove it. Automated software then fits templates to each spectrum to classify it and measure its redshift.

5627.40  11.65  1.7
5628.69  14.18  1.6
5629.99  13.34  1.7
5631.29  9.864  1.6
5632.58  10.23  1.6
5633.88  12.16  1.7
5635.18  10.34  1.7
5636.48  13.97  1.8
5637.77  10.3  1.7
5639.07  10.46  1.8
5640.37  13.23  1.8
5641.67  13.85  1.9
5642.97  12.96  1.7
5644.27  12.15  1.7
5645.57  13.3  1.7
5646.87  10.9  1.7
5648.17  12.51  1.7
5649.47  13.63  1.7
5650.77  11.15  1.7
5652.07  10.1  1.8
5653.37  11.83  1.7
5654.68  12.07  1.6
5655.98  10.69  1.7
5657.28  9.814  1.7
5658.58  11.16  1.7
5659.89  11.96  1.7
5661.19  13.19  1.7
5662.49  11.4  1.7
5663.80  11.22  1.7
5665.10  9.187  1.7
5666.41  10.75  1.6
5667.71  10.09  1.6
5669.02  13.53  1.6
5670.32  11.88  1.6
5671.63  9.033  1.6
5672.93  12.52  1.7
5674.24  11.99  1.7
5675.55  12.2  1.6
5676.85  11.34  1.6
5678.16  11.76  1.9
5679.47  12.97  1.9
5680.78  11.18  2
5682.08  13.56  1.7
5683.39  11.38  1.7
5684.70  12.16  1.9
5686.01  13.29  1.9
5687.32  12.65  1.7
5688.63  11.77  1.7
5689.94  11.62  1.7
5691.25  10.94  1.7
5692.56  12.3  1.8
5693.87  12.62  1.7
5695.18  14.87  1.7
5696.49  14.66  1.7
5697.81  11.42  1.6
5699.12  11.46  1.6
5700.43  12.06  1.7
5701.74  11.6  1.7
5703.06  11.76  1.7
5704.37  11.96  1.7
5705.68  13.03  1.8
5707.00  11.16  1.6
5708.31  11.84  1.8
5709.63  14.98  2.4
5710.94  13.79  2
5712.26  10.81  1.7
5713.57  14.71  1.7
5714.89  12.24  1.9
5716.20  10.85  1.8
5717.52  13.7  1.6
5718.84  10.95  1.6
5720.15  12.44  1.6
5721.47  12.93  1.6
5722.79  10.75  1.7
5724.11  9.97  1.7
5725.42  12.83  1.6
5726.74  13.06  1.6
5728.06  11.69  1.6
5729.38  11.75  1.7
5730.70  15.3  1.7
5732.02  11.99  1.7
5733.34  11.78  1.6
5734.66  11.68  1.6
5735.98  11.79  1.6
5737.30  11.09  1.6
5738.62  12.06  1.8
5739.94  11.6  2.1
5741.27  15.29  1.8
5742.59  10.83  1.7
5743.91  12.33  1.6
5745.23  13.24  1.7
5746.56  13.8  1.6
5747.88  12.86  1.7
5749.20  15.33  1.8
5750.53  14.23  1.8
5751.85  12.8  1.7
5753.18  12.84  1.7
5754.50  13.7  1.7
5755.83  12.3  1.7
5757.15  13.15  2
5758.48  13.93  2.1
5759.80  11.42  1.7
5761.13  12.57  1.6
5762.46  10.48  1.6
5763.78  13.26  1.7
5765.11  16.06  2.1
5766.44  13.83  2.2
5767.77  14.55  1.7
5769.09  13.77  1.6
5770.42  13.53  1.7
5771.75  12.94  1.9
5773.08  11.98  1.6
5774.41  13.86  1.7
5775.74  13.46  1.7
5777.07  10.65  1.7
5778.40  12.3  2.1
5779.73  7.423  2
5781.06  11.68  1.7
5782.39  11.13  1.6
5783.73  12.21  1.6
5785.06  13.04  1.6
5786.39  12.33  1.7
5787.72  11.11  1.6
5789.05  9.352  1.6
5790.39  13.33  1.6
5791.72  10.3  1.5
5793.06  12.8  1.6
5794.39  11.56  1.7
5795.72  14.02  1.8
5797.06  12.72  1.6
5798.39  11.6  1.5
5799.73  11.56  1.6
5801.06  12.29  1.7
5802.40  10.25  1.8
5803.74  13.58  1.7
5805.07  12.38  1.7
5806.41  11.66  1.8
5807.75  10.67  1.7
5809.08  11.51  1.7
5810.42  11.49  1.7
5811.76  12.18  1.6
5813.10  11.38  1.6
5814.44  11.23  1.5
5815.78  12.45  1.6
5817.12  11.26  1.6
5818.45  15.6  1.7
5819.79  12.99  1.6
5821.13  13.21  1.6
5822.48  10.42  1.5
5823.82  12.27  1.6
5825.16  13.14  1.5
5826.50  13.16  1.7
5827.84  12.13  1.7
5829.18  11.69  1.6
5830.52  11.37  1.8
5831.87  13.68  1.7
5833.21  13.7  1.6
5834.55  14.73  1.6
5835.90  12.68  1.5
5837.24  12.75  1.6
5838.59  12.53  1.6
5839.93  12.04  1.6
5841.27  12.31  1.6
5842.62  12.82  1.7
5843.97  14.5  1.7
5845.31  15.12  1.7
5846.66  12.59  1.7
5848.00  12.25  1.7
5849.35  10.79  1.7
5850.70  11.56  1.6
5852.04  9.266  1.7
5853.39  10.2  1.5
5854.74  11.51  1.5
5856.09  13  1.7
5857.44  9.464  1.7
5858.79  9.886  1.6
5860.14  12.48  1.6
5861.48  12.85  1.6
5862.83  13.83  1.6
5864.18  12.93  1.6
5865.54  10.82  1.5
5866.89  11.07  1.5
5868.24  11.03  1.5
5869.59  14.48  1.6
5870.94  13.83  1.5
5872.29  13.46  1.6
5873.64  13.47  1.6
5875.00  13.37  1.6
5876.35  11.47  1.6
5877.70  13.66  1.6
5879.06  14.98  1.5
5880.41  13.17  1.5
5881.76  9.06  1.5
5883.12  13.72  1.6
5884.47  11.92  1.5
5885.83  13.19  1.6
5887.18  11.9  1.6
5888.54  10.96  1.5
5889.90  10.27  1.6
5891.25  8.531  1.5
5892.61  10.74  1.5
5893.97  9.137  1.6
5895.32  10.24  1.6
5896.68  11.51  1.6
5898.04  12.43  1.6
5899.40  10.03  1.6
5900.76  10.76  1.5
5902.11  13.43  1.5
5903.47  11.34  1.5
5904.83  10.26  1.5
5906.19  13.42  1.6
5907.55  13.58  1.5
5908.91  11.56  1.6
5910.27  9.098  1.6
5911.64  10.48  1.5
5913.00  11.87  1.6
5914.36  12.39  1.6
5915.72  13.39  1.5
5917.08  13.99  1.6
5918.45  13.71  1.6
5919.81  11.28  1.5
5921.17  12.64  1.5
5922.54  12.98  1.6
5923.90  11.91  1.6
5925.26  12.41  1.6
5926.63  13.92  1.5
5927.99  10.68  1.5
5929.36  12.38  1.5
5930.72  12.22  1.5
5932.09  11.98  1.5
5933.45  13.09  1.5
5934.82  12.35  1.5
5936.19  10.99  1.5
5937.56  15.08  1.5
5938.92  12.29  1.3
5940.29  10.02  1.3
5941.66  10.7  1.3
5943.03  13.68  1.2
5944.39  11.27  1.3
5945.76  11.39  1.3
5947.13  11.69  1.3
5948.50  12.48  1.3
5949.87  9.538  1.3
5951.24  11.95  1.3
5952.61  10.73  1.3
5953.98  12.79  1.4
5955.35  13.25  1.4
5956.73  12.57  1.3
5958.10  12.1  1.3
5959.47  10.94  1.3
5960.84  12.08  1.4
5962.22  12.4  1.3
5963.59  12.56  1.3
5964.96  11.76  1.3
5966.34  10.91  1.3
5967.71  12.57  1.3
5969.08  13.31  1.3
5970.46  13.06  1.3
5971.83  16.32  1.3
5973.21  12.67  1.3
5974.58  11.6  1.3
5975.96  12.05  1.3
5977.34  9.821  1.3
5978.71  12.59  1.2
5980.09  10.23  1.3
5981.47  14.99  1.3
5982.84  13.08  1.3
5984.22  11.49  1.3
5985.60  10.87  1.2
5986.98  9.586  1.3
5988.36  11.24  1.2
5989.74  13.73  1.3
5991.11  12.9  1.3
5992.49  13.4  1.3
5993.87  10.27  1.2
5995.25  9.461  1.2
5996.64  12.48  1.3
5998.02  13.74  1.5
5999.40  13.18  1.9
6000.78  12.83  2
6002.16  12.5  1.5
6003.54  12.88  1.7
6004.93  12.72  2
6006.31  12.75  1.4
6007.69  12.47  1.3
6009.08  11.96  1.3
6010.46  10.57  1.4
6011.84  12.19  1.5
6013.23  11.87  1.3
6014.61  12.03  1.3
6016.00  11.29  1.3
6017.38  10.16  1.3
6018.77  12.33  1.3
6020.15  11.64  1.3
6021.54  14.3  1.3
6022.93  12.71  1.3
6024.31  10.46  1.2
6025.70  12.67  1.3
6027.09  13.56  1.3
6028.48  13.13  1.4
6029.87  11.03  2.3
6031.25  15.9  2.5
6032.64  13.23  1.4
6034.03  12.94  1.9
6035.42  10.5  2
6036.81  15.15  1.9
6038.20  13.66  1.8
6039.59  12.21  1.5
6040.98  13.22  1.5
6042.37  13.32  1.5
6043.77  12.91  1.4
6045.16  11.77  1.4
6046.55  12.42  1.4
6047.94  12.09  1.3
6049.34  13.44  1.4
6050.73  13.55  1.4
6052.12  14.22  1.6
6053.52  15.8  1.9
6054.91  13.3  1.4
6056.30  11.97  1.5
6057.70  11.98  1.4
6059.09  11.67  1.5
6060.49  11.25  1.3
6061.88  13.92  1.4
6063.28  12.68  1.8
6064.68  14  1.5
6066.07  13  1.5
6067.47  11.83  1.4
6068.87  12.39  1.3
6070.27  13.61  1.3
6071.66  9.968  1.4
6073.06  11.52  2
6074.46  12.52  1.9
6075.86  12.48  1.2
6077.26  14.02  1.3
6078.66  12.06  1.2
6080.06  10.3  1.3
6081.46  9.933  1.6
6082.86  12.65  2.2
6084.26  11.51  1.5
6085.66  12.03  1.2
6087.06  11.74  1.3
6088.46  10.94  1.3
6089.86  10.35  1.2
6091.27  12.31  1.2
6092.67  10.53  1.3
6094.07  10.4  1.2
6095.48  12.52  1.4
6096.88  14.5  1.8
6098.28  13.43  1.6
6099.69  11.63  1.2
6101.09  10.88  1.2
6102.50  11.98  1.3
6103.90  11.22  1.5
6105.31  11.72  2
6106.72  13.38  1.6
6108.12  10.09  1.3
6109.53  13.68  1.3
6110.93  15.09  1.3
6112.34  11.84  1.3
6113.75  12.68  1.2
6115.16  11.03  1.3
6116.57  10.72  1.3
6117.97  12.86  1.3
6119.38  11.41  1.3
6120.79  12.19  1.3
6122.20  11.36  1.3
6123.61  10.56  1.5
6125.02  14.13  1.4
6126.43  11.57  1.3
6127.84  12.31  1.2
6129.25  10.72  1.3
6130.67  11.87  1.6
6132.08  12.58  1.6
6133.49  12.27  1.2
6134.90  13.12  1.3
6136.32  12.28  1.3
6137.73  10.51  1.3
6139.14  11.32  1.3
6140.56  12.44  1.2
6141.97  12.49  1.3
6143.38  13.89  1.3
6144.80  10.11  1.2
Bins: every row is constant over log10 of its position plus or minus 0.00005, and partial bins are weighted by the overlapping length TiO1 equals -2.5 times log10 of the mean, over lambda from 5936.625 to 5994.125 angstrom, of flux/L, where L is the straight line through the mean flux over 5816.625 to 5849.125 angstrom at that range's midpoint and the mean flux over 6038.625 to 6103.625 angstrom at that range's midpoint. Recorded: 0.04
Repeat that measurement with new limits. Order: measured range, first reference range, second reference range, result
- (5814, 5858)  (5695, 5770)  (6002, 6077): 0.02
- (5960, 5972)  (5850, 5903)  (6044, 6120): -0.05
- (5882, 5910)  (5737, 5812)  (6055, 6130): 0.08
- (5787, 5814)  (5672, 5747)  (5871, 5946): 0.04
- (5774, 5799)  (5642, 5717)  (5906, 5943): 0.03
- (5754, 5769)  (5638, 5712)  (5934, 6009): -0.10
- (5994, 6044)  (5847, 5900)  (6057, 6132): -0.05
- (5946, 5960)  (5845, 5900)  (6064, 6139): 0.01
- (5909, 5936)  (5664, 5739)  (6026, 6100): 0.01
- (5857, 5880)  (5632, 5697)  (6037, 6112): -0.04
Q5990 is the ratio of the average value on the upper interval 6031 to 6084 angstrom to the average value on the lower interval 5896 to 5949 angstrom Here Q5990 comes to 1.05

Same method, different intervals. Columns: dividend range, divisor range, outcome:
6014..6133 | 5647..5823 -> 1.01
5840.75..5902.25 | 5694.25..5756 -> 0.95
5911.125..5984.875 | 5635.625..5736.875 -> 1.02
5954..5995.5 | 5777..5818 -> 1.04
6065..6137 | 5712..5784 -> 0.96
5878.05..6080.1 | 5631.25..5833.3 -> 1.00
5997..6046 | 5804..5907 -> 1.04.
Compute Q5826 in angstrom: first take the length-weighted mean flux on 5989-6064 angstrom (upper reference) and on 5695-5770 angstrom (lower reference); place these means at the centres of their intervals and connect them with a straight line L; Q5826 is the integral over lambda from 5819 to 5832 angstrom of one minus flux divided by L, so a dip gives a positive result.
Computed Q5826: 0.28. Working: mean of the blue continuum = 12.7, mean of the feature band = 12.4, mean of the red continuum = 12.6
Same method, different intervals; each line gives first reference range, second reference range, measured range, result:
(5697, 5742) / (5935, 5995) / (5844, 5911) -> 1.5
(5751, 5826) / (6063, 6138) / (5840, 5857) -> 0.2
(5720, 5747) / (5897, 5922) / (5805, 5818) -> 0.5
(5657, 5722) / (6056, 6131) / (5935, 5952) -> 0.4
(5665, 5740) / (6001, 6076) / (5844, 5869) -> 1.1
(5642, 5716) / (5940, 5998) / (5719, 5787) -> -3.2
